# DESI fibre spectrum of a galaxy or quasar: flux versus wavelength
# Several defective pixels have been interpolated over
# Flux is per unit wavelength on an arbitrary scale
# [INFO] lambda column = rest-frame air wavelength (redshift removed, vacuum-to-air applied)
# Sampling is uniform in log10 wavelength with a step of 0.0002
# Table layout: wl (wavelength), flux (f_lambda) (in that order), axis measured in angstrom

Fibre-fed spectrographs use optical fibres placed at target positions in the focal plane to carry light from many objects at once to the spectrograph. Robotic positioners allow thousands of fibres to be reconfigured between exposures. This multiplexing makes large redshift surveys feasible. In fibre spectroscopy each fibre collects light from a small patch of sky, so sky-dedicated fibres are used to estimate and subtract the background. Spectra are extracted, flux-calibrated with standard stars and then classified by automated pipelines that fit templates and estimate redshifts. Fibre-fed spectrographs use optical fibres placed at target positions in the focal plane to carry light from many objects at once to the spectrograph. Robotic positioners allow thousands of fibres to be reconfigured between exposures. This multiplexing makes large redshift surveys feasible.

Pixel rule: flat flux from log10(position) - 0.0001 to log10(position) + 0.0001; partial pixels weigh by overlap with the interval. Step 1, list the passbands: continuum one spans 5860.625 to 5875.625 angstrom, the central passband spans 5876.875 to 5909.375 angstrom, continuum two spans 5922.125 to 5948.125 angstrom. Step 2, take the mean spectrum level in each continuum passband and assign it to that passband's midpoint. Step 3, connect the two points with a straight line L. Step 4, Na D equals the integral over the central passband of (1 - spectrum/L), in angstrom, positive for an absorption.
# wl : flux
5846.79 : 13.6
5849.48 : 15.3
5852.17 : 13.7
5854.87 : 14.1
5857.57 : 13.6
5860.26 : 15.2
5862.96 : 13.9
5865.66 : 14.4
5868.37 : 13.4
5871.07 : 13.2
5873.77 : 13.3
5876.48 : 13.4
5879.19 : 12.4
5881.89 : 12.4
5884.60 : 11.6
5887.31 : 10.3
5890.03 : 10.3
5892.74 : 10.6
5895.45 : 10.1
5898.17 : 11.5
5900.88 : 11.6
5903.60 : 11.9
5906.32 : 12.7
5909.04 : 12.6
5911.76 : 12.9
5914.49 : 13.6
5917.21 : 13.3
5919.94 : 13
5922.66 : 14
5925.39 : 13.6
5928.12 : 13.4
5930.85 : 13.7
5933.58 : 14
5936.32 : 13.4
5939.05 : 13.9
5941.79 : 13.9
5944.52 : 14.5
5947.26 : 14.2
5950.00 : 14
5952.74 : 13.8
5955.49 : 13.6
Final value 5.3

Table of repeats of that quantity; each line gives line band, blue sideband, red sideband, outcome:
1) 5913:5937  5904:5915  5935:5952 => -0.39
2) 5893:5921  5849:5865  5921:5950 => 3.51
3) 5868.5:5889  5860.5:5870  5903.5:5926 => 2.06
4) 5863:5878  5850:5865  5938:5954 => 0.64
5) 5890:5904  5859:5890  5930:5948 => 2.40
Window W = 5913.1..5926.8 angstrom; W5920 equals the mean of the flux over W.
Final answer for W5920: 13.5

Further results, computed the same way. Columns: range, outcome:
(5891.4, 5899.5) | 10.7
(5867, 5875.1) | 13.3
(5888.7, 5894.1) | 10.5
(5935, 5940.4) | 13.7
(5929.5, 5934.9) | 13.9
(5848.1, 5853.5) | 14.5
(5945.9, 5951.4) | 14.1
